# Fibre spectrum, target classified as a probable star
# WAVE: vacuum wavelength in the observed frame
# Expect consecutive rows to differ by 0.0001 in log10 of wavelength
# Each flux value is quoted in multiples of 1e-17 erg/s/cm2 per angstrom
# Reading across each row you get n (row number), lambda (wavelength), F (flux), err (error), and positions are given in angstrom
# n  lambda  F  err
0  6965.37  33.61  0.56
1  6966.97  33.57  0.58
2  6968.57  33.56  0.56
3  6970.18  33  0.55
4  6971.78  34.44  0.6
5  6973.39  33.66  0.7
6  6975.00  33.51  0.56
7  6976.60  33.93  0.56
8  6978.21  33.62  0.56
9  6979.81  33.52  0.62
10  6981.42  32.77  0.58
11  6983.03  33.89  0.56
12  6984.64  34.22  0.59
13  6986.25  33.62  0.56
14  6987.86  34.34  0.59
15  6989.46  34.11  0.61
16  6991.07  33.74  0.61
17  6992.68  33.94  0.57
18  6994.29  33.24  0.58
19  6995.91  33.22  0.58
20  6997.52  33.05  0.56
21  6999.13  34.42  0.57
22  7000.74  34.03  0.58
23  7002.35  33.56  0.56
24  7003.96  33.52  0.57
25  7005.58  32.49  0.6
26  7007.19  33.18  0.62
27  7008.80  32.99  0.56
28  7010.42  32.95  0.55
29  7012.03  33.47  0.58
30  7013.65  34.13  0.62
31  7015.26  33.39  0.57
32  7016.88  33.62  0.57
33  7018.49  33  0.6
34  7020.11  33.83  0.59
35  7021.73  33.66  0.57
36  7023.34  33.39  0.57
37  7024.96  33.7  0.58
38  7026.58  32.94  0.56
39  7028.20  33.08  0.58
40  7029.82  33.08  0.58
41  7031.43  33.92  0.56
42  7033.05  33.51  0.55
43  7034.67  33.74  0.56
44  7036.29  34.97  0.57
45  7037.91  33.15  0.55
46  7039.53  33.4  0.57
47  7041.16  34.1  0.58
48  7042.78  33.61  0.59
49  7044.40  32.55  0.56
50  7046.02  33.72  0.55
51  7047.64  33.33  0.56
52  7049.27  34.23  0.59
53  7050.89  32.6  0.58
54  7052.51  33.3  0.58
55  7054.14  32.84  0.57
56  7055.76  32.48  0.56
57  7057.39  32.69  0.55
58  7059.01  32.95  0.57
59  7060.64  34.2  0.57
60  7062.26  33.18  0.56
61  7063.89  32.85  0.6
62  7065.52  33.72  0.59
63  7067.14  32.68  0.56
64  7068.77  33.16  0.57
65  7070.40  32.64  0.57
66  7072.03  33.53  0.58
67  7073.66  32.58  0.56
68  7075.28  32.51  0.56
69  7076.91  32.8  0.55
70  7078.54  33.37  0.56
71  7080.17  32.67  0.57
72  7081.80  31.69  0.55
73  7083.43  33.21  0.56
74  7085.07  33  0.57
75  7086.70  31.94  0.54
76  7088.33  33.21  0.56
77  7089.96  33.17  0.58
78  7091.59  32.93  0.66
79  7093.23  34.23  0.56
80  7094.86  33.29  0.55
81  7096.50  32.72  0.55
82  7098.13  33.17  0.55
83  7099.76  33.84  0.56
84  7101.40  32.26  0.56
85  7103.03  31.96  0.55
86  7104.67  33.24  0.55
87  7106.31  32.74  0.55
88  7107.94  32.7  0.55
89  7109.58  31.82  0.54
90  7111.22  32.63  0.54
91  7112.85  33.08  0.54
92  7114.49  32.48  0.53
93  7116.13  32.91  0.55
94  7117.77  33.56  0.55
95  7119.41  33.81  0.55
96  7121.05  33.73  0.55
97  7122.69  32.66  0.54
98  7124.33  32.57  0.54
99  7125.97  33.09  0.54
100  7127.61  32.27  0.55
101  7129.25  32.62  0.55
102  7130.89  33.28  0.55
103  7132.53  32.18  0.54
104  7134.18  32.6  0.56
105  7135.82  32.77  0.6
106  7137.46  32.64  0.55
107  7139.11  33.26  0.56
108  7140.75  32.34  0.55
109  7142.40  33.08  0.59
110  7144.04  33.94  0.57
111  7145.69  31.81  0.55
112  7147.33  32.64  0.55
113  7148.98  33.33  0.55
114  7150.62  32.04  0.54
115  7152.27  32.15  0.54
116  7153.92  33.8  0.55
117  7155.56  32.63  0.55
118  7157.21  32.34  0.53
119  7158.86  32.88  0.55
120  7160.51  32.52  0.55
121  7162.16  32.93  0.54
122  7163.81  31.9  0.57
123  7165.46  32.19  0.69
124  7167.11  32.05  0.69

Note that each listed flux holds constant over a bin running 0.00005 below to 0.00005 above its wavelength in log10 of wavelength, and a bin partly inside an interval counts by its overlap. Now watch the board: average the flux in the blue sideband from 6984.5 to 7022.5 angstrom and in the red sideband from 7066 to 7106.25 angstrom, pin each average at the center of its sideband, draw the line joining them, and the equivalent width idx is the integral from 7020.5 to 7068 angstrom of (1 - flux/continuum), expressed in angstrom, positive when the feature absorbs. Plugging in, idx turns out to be -0.2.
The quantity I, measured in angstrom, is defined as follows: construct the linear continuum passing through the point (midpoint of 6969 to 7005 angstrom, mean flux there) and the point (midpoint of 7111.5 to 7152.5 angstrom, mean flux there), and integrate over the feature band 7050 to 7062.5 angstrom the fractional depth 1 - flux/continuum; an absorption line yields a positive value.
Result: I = 0.1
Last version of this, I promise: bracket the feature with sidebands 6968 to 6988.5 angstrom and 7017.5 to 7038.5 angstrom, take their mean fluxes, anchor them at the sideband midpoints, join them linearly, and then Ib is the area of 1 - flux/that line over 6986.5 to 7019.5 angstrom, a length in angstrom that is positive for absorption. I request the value 0.1 angstrom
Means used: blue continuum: 33.7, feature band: 33.5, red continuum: 33.5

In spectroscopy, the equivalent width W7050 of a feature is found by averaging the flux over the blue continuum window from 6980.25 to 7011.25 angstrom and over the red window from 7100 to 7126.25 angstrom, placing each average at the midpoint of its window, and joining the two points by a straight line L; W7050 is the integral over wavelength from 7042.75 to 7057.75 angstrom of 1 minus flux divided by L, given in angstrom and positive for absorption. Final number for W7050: 0.0 angstrom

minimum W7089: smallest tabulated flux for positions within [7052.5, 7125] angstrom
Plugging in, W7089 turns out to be 31.69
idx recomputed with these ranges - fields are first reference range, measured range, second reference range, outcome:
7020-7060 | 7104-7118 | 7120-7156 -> 0.1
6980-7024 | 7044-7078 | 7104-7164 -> 0.1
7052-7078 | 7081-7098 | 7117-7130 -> 0.0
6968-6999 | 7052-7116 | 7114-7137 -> 0.4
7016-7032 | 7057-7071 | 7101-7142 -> 0.0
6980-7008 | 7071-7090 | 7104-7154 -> 0.2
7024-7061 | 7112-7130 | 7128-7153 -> -0.1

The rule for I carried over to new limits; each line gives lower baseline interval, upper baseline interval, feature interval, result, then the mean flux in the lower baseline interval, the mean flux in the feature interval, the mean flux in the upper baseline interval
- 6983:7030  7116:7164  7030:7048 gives -0.1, 33.5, 33.6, 32.8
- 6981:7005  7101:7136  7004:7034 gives 0.1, 33.7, 33.4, 32.8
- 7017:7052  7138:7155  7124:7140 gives 0.1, 33.5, 32.7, 32.8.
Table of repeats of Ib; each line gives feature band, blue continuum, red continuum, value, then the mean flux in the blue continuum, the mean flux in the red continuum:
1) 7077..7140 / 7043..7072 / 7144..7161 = 0.04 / 33.1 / 32.7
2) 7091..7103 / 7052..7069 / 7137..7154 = -0.07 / 33.1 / 32.8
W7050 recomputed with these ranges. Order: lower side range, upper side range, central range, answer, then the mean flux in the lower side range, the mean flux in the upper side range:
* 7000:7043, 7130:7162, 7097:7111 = 0.1 angstrom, 33.5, 32.7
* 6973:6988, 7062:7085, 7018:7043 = -0.2 angstrom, 33.7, 32.9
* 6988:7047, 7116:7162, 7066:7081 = 0.1 angstrom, 33.5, 32.8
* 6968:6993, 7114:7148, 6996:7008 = 0.1 angstrom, 33.7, 32.9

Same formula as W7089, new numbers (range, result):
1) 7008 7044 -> 32.94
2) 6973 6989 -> 32.77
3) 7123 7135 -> 32.18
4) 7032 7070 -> 32.48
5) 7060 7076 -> 32.51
